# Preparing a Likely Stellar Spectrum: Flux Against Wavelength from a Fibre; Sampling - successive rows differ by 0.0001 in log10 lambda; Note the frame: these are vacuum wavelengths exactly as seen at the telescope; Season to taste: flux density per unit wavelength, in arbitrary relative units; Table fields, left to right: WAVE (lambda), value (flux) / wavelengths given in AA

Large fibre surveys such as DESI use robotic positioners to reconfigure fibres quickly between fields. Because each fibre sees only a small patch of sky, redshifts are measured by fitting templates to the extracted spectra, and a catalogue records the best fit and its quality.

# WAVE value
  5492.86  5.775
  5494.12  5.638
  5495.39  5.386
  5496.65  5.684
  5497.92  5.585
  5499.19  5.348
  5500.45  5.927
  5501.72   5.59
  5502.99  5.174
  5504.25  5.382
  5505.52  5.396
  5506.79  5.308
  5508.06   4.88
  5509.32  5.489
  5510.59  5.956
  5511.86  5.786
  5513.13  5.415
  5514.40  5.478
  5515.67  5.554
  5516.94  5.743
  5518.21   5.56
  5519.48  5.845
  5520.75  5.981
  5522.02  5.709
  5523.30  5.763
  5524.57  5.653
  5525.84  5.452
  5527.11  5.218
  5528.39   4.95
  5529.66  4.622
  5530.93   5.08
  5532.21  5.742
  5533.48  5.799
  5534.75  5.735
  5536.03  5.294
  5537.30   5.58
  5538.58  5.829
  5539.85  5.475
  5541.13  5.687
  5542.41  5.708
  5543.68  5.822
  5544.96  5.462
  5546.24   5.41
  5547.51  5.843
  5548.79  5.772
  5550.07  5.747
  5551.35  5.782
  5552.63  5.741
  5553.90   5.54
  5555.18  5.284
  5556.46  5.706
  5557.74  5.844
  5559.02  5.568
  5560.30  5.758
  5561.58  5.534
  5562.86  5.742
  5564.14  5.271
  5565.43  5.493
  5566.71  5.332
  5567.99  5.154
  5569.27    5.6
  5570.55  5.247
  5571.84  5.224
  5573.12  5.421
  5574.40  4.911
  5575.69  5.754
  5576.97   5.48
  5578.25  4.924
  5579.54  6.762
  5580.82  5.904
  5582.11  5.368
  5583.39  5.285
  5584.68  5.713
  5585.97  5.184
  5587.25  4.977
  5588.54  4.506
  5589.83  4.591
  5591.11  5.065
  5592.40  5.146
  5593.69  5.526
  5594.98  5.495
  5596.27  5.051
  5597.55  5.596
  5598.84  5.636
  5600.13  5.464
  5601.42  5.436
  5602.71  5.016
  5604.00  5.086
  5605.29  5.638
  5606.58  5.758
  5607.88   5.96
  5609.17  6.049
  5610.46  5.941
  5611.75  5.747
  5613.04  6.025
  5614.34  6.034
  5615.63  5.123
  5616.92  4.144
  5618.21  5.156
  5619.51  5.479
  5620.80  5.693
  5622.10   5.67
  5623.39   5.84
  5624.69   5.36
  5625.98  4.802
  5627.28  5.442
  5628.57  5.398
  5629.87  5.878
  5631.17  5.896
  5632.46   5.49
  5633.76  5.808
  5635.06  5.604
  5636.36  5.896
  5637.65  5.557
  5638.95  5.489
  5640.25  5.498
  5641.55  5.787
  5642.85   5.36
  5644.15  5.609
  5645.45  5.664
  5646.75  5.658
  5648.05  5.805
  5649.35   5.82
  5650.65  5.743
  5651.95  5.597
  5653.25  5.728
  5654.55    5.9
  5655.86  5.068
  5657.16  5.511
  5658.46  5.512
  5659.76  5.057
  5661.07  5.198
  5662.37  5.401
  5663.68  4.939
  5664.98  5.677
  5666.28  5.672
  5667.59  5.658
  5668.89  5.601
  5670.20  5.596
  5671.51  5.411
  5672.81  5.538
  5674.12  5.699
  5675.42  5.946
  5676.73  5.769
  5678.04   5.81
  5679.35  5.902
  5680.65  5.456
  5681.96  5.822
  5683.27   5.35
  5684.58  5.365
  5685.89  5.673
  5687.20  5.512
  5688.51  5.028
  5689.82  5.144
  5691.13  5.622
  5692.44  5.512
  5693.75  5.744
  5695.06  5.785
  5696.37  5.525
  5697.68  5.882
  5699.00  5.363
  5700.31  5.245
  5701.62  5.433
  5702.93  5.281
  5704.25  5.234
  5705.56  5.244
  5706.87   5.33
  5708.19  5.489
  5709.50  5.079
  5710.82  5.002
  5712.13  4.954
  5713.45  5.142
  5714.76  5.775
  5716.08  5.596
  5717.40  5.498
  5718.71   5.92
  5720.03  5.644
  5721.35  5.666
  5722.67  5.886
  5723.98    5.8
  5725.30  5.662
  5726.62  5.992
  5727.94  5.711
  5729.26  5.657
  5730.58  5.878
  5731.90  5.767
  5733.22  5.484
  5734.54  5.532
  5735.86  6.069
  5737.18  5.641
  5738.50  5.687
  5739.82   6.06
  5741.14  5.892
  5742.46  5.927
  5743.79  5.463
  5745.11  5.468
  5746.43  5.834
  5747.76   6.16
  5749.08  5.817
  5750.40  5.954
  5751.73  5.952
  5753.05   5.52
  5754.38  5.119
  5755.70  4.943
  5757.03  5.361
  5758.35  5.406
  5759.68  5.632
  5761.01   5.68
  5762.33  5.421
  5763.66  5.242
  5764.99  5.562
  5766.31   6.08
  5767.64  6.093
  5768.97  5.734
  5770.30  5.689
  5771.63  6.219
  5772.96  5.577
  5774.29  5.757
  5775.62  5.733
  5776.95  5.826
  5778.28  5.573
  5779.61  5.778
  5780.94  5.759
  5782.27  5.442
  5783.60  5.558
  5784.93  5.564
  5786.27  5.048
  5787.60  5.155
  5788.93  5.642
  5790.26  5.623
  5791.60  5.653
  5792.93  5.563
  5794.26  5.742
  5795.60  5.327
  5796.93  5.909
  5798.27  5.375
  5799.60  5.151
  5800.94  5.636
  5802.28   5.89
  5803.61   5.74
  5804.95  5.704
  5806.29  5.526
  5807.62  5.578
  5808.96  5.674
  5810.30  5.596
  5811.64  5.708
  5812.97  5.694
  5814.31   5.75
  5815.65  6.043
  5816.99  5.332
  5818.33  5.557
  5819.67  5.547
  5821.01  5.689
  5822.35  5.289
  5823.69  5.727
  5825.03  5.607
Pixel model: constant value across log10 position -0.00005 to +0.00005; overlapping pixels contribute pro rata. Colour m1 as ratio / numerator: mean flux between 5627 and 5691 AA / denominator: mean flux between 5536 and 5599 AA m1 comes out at 1.0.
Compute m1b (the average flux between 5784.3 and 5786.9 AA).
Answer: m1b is 5.29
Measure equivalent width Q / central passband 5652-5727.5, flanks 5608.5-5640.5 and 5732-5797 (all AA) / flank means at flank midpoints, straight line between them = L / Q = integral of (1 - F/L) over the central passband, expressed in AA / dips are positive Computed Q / 1.2 AA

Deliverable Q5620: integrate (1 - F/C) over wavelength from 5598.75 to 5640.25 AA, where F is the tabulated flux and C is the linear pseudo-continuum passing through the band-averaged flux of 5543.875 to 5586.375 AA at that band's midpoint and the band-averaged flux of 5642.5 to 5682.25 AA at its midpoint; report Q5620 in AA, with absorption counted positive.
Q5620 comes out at 0.15 AA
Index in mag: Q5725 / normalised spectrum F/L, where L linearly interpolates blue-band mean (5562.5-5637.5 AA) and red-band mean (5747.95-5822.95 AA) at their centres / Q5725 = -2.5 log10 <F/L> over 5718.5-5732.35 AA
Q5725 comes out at -0.04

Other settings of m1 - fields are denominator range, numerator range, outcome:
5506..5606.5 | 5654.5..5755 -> 1.02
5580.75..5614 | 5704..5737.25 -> 1.03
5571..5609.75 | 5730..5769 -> 1.05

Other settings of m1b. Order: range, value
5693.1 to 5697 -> 5.69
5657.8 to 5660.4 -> 5.3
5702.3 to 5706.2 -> 5.25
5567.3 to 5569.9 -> 5.38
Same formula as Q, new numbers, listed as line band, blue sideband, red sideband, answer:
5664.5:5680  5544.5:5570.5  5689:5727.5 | -0.5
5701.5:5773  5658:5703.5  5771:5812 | -0.7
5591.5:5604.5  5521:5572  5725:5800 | 0.5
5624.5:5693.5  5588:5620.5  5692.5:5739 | -1.0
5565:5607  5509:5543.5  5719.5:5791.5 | 1.8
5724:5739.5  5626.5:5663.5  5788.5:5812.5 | -0.4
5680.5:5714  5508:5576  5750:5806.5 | 1.1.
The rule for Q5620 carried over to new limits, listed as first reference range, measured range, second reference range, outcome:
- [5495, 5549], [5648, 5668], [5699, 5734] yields 0.0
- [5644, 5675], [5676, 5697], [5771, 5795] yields 0.0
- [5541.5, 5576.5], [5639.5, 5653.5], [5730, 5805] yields -0.2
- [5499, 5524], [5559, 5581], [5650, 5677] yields 0.2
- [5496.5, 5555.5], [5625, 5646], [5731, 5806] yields 0.1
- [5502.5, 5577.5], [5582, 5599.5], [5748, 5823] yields 1.0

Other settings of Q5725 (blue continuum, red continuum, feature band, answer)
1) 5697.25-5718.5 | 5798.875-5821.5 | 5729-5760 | -0.044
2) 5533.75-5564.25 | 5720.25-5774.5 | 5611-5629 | 0.046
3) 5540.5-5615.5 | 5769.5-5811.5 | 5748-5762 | 0.008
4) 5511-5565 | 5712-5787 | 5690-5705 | 0.029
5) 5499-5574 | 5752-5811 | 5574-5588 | 0.012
